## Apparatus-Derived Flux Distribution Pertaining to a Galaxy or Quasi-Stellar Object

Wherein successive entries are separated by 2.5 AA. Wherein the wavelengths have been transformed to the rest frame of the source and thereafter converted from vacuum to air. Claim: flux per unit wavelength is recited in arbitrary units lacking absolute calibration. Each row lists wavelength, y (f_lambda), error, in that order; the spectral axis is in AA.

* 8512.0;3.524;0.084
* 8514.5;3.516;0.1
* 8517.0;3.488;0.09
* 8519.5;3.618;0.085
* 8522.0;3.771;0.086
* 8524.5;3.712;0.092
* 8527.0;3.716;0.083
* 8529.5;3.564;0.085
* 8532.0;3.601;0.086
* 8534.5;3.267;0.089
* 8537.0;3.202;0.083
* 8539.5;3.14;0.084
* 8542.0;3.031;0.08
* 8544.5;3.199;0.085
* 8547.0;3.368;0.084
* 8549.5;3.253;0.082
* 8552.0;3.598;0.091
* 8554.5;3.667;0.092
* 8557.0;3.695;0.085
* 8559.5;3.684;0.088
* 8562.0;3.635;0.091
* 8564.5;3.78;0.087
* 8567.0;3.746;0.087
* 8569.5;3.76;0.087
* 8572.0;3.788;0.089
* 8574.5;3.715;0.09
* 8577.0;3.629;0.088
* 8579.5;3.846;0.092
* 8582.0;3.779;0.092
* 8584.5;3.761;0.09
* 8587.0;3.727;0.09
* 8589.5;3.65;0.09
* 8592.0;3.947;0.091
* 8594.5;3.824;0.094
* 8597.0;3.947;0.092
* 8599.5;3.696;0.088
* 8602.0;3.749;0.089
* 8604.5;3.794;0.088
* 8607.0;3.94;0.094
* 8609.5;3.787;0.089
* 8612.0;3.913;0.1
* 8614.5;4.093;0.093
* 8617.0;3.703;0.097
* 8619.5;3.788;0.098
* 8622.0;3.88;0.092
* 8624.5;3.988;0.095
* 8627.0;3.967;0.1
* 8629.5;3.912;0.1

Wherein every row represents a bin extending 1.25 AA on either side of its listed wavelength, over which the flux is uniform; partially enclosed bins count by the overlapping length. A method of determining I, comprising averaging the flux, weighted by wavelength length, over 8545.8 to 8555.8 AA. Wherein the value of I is 3.47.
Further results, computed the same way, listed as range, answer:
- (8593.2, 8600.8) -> 3.82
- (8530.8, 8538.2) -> 3.36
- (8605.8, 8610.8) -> 3.86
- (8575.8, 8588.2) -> 3.75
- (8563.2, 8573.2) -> 3.77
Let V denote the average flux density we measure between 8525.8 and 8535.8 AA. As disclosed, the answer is 3.53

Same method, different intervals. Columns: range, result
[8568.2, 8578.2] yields 3.72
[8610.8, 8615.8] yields 4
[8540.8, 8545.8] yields 3.12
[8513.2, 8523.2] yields 3.6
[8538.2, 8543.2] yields 3.09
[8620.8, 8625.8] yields 3.93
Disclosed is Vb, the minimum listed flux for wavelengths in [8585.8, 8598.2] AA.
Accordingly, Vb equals 3.65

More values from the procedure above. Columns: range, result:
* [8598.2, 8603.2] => 3.696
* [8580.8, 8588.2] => 3.727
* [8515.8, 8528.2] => 3.488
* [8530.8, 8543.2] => 3.031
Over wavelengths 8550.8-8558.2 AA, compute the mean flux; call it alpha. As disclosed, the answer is 3.65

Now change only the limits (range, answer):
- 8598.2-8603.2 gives 3.72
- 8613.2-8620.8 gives 3.86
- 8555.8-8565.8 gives 3.7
